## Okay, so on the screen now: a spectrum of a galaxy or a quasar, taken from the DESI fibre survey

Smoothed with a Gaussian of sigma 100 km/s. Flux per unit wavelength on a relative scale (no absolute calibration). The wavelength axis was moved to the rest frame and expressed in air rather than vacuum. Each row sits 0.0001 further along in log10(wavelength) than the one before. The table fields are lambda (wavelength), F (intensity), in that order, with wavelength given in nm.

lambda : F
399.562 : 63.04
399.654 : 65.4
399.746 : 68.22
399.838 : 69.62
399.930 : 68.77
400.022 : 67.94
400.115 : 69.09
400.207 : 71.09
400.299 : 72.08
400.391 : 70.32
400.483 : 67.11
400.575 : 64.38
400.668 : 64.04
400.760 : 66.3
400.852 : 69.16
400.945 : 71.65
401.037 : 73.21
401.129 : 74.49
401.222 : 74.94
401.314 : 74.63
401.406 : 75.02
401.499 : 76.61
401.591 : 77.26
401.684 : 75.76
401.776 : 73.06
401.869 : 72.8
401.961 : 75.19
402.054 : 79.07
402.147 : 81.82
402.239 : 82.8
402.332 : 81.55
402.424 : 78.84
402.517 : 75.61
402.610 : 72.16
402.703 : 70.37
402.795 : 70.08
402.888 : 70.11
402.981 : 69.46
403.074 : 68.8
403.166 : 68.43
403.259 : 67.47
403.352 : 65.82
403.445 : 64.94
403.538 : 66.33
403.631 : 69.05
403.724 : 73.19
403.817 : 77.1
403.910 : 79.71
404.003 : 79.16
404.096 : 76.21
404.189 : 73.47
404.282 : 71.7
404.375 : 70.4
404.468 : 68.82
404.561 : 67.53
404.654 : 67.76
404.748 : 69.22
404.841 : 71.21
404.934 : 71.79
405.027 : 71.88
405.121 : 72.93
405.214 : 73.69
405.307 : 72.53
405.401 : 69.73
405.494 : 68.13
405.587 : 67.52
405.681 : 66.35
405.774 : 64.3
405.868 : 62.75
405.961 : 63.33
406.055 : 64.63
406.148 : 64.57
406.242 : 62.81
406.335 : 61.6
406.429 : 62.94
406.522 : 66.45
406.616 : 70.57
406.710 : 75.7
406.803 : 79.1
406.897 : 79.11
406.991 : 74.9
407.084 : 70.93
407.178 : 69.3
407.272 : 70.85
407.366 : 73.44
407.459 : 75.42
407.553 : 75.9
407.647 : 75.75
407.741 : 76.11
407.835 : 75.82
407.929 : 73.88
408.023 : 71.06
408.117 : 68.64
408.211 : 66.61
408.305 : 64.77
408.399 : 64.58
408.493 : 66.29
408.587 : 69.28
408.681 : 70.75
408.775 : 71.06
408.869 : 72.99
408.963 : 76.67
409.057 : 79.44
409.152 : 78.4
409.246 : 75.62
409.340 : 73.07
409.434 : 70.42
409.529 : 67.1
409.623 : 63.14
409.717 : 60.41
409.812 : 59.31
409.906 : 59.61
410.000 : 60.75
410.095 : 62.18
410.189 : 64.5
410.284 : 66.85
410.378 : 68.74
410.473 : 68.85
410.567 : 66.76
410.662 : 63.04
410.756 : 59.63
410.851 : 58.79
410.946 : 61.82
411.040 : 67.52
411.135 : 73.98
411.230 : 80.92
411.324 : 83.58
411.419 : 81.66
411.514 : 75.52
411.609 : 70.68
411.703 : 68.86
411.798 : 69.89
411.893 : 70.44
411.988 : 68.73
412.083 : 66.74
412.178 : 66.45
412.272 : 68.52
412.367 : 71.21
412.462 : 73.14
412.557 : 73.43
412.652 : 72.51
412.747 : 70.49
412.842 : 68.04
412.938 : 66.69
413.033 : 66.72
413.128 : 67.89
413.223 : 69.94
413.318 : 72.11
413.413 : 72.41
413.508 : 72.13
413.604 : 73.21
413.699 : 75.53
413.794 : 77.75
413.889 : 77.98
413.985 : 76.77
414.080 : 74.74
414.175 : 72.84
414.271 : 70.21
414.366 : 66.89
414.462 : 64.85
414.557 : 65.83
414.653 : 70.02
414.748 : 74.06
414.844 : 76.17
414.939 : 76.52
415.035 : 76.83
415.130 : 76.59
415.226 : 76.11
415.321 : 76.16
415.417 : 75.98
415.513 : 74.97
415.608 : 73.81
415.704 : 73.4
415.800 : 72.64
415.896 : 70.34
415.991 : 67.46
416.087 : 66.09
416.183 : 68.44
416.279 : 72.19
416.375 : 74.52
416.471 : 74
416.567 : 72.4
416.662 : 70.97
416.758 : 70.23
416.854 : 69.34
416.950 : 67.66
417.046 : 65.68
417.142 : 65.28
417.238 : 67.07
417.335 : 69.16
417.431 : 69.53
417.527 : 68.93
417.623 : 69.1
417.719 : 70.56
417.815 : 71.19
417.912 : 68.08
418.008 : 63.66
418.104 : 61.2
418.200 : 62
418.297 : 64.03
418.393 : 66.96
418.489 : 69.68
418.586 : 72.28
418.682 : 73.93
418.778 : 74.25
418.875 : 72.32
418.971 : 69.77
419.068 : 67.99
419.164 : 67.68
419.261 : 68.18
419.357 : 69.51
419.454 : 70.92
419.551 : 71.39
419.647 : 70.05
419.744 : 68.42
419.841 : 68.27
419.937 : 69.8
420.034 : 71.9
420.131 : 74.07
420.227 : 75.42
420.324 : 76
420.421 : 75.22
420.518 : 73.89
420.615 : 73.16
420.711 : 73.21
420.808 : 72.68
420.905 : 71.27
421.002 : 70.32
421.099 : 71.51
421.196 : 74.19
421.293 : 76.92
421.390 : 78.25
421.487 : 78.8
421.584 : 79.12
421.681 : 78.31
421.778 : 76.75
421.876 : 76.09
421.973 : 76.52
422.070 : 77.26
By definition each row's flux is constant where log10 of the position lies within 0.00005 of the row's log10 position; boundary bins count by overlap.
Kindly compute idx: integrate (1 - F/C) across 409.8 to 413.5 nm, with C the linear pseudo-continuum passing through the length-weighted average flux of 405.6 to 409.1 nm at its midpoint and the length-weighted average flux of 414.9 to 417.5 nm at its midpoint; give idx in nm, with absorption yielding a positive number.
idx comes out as 0.11 nm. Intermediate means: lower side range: 70.2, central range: 68.8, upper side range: 71.6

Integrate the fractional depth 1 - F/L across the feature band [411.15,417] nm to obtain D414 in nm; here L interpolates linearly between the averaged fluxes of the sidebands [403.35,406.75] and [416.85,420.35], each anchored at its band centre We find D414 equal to -0.248 nm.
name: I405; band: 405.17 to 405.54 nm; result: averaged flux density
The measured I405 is 71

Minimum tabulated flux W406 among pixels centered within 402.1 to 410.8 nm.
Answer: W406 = 59.31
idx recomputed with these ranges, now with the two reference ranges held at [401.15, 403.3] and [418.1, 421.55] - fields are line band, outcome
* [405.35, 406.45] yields 0.13 nm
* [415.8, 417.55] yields 0.06 nm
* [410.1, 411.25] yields 0.11 nm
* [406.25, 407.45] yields 0.04 nm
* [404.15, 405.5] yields 0.06 nm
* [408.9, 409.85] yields 0.04 nm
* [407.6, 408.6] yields 0.04 nm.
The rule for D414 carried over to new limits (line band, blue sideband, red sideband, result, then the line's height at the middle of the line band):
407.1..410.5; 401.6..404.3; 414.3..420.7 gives 0.13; 72.4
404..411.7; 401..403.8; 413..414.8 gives 0.30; 72.6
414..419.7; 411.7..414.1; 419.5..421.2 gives 0.11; 71.8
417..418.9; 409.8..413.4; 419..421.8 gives 0.09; 71.7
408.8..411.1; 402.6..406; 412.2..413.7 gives 0.11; 70.5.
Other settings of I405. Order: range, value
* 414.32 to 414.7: 66.8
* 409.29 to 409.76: 67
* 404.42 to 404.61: 68.3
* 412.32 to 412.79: 72.2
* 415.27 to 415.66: 75.3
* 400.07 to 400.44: 70.8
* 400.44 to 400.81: 65.5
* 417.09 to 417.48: 67.6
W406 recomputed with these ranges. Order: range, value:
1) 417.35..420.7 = 61.2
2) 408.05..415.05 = 58.79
